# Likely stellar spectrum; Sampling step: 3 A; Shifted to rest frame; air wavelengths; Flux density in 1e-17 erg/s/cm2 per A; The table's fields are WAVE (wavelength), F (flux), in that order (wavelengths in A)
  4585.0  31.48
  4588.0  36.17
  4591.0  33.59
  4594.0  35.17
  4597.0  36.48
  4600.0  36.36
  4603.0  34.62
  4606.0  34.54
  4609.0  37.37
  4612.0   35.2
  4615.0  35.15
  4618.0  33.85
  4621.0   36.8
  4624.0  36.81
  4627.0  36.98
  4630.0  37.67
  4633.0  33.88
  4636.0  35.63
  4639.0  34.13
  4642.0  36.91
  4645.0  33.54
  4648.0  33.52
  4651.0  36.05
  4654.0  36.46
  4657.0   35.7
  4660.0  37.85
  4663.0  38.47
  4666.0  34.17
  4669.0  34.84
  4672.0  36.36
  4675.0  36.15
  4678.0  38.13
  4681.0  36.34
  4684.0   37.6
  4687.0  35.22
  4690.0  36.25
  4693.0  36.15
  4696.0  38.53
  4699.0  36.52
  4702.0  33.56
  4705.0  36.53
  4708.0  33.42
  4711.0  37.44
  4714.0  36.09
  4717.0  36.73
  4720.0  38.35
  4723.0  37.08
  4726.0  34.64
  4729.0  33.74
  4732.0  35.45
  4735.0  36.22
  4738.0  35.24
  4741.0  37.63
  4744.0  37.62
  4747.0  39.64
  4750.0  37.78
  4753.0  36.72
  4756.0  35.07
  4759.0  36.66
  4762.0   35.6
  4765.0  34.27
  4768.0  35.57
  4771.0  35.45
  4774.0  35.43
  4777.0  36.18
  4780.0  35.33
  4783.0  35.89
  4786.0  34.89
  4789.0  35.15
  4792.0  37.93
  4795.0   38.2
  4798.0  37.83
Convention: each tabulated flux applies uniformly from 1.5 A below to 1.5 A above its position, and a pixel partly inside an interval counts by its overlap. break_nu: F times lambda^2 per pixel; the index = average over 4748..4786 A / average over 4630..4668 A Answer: 1.1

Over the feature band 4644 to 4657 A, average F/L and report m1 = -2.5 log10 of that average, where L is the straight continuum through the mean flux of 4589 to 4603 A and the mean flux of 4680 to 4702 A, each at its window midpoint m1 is 0.03 mag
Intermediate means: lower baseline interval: 35.3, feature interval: 35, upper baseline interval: 36.5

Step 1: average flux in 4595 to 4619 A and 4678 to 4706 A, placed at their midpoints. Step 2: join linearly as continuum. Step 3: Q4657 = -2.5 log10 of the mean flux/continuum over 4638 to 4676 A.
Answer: 0.01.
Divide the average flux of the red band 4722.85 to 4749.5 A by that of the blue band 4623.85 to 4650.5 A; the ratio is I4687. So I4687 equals 1.0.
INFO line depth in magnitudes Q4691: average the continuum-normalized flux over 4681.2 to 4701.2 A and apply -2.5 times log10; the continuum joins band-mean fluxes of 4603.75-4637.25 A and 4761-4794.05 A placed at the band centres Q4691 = -0.03 mag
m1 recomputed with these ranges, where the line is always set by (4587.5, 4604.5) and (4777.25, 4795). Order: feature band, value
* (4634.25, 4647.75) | 0.019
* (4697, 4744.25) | -0.006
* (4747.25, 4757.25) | -0.030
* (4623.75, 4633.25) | -0.034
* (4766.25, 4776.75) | 0.014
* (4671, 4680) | -0.037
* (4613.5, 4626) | -0.008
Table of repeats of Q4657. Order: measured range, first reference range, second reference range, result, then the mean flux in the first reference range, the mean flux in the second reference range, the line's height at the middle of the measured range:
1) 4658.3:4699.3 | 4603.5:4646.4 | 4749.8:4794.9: -0.03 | 35.6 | 35.9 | 35.7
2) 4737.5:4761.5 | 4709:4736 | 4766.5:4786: -0.04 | 36.1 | 35.6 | 35.9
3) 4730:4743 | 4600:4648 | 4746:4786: -0.01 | 35.5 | 36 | 35.9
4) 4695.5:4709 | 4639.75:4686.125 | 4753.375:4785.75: 0.01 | 36.1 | 35.6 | 35.9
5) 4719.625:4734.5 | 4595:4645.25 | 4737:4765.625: 0.03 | 35.7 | 36.7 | 36.5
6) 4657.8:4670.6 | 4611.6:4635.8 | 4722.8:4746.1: -0.01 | 35.8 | 36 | 35.9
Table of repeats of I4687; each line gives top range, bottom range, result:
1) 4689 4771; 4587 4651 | 1.02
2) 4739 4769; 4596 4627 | 1.02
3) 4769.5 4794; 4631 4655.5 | 1.02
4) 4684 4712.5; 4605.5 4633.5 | 1.00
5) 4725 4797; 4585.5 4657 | 1.02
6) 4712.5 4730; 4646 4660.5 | 1.01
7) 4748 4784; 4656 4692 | 0.98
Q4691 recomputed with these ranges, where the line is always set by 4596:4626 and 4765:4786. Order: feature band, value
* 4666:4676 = 0.004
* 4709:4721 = -0.041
